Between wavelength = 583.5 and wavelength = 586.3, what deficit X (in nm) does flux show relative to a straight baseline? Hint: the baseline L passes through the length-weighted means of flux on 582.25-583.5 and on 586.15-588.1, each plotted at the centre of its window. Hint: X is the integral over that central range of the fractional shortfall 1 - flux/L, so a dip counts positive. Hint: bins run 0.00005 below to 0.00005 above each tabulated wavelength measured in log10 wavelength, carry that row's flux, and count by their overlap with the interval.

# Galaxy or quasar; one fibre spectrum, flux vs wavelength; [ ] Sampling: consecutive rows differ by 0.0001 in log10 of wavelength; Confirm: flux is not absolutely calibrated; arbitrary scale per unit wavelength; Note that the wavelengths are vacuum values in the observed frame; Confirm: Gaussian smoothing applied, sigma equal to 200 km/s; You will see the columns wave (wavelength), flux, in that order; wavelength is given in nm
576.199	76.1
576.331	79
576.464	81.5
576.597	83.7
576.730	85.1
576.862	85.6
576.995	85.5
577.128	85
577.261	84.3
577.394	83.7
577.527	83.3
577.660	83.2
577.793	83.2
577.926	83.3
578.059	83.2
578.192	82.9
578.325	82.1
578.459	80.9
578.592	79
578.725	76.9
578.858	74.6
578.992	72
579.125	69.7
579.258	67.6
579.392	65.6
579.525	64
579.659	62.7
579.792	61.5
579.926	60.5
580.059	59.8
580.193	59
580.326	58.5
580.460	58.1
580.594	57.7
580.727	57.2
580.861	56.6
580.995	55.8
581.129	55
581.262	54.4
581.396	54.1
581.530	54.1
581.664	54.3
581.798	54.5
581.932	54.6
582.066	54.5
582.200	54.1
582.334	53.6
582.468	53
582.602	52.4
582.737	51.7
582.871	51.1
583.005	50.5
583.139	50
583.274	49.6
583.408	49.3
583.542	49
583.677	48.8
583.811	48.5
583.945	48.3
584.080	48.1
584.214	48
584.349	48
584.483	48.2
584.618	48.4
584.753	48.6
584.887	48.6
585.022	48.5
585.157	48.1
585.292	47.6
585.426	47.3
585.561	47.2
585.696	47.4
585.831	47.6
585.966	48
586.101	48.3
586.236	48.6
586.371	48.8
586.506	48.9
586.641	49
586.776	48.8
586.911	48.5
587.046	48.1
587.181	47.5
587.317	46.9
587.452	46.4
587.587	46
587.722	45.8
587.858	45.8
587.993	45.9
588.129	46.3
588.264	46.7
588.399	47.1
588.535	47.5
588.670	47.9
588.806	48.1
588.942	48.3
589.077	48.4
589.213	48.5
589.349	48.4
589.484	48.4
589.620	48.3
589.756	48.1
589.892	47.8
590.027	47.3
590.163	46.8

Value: 0.07 nm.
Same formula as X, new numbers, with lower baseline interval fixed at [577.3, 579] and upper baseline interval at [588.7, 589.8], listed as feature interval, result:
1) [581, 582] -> 0.23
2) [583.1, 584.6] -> 0.36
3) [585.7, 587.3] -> 0.23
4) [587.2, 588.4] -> 0.14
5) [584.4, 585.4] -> 0.21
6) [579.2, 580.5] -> 0.24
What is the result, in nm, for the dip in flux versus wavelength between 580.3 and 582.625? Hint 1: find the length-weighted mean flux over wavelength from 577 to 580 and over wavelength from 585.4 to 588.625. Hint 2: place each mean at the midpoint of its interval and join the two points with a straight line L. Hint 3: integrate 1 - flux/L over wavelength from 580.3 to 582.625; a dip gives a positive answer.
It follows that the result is 0.38 nm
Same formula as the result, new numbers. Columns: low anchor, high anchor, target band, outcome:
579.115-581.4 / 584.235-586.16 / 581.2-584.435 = 0.137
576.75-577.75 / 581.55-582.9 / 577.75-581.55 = 0.177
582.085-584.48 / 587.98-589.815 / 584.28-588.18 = 0.100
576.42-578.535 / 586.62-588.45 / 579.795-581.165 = 0.275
